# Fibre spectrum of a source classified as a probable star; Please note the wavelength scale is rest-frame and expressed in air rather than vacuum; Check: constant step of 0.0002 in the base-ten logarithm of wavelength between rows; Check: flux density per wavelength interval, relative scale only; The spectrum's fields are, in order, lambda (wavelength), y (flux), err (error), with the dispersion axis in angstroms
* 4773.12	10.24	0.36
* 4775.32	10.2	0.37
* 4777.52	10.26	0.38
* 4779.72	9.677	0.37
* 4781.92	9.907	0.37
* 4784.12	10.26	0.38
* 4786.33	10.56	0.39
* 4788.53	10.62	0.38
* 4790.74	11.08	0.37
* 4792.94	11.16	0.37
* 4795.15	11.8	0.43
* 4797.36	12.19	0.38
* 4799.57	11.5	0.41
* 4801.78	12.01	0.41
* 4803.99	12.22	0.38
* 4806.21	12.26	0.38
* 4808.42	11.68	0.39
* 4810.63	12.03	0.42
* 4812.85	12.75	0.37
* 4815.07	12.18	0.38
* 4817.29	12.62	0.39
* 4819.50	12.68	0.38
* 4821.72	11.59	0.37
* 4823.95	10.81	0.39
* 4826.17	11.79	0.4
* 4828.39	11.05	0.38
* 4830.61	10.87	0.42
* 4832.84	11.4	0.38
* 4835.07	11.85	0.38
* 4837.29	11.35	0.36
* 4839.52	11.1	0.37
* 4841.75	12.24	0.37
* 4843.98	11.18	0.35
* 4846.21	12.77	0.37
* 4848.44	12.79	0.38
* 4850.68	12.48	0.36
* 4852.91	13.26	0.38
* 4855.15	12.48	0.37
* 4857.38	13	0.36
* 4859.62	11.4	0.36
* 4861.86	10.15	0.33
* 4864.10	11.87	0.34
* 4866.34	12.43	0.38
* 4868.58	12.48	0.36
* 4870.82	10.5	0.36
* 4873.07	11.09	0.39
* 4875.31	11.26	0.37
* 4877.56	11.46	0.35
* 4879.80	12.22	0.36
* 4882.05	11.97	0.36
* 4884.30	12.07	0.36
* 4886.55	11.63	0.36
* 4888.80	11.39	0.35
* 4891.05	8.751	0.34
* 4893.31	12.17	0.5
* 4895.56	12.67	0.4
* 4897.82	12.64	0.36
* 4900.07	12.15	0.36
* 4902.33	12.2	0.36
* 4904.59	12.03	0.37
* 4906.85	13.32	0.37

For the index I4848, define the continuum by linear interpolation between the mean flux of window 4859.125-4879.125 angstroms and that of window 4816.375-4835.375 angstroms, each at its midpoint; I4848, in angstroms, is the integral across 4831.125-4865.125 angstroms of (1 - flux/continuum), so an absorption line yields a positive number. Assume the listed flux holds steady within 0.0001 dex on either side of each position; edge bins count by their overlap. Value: -1.2 angstroms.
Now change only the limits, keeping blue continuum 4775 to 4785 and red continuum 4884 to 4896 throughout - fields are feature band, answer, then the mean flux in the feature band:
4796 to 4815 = -3.2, 12.1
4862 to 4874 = -0.5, 11.6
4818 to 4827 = -1.0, 11.8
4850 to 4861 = -1.6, 12.5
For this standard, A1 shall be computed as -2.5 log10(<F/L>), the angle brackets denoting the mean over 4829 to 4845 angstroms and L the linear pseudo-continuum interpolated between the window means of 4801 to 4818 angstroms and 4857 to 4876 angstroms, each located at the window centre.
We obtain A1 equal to 0.043 mag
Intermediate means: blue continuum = 12.2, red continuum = 11.5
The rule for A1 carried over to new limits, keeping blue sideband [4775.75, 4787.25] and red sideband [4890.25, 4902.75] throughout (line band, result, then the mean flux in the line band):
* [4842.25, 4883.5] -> -0.058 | 11.9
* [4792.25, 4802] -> -0.135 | 11.7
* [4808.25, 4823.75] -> -0.146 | 12.2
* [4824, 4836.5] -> -0.049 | 11.3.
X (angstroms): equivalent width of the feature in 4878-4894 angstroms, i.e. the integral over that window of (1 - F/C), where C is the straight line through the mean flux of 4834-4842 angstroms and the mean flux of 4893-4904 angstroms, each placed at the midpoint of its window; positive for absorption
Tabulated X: 1.00 angstroms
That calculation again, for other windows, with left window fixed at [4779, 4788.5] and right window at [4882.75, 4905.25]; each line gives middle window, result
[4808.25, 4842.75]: -3.1 angstroms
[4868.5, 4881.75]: 0.0 angstroms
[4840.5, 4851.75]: -1.2 angstroms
